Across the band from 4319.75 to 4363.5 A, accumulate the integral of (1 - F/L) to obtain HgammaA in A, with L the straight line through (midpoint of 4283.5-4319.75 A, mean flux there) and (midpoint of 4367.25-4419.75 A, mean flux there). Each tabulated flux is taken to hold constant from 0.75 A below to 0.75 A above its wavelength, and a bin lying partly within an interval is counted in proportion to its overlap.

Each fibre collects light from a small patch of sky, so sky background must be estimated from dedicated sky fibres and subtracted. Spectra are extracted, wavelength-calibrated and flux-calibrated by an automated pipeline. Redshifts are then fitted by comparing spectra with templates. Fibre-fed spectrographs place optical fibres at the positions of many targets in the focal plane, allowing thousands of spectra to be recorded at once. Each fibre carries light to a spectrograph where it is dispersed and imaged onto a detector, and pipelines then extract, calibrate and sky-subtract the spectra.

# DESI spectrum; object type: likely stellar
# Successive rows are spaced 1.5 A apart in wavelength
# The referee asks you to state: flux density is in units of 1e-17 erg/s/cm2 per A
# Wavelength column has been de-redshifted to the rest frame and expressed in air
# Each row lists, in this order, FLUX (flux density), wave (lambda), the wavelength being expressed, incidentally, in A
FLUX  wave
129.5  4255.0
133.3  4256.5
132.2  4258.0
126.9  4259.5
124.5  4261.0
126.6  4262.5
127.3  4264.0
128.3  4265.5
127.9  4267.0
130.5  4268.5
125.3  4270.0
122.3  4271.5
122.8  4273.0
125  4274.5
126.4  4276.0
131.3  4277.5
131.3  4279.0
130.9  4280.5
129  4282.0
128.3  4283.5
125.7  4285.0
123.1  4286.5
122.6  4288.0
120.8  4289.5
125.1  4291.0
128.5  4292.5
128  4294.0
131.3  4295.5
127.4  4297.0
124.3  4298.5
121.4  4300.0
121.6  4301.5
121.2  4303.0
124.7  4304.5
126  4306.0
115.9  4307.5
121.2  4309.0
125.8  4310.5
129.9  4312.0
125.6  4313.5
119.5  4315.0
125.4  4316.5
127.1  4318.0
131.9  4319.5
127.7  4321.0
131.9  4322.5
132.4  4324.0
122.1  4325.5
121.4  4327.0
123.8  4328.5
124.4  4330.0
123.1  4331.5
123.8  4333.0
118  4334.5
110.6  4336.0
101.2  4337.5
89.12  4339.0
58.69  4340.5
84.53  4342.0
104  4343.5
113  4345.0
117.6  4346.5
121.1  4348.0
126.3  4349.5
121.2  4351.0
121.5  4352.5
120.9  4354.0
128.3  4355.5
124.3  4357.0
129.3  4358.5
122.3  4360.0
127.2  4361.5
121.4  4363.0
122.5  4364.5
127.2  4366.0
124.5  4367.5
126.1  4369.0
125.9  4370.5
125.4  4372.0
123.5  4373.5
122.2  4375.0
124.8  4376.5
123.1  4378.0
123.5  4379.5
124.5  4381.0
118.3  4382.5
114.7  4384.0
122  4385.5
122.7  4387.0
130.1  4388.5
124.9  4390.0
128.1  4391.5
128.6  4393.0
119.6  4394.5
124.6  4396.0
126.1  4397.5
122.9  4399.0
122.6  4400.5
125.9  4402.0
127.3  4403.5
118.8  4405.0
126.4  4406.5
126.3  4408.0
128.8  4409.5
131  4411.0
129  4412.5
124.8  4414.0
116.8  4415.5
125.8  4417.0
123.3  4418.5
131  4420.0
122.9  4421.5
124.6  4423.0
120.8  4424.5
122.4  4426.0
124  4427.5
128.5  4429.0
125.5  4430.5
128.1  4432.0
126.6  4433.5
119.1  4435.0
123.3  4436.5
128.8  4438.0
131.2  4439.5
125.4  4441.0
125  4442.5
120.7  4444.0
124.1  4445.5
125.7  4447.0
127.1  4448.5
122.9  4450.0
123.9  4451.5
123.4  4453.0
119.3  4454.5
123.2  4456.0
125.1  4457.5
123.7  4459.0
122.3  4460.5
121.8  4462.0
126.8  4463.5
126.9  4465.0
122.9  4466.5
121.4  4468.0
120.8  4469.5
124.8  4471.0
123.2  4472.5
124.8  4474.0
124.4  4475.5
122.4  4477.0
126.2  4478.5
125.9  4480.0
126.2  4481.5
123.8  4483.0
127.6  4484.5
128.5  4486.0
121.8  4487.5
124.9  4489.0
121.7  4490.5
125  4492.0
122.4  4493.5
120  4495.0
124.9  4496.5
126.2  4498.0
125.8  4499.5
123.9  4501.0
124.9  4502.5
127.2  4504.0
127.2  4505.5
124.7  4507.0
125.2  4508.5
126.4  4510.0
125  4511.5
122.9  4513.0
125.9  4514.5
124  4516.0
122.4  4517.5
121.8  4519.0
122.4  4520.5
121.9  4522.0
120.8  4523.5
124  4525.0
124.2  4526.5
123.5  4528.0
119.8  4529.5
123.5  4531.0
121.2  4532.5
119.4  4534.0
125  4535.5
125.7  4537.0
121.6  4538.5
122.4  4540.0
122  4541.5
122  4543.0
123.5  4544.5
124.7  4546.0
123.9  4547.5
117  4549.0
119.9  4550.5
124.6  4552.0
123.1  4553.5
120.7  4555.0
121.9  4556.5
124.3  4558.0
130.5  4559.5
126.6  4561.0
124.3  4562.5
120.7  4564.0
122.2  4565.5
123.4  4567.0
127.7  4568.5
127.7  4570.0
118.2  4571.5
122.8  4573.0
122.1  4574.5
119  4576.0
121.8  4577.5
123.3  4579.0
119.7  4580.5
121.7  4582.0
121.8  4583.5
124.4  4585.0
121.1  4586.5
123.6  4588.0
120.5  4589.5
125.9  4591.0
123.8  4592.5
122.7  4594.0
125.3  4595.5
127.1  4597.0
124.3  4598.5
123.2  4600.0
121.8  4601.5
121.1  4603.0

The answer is 2.6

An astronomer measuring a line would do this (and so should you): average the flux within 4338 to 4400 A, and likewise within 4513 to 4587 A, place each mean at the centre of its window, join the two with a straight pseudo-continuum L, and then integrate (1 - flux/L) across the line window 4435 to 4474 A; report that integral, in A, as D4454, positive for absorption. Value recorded -1.0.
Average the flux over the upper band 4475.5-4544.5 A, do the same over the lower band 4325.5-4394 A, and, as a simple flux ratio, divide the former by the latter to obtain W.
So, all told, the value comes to 1.0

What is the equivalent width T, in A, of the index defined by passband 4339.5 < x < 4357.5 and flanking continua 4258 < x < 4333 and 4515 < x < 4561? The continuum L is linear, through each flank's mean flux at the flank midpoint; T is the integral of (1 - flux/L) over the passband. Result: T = 2.00 A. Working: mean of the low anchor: 126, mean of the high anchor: 123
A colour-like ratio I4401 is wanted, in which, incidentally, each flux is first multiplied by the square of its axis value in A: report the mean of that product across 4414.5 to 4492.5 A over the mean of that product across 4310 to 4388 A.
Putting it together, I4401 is 1.09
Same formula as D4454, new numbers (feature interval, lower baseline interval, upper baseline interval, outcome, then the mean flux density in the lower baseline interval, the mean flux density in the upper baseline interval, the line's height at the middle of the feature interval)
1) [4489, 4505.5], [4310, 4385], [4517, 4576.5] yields -0.3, 120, 123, 122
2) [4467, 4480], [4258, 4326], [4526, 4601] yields 0.0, 126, 123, 124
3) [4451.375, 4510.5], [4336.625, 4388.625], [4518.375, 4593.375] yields -1.7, 118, 123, 121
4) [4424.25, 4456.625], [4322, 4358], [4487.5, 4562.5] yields -1.3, 115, 124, 120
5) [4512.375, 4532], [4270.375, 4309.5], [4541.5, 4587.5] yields 0.1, 125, 123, 123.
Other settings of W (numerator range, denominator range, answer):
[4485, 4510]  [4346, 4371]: 1.01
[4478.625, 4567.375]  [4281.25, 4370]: 1.02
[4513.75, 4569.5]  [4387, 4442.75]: 0.98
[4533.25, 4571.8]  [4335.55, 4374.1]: 1.06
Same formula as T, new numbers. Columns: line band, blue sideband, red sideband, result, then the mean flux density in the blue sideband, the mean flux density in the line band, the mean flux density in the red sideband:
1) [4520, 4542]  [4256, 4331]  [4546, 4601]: 0.2 A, 126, 122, 123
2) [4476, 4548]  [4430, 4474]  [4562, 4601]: -0.1 A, 124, 124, 123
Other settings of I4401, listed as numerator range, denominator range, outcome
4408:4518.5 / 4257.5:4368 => 1.09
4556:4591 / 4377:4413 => 1.07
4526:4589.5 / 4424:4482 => 1.03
